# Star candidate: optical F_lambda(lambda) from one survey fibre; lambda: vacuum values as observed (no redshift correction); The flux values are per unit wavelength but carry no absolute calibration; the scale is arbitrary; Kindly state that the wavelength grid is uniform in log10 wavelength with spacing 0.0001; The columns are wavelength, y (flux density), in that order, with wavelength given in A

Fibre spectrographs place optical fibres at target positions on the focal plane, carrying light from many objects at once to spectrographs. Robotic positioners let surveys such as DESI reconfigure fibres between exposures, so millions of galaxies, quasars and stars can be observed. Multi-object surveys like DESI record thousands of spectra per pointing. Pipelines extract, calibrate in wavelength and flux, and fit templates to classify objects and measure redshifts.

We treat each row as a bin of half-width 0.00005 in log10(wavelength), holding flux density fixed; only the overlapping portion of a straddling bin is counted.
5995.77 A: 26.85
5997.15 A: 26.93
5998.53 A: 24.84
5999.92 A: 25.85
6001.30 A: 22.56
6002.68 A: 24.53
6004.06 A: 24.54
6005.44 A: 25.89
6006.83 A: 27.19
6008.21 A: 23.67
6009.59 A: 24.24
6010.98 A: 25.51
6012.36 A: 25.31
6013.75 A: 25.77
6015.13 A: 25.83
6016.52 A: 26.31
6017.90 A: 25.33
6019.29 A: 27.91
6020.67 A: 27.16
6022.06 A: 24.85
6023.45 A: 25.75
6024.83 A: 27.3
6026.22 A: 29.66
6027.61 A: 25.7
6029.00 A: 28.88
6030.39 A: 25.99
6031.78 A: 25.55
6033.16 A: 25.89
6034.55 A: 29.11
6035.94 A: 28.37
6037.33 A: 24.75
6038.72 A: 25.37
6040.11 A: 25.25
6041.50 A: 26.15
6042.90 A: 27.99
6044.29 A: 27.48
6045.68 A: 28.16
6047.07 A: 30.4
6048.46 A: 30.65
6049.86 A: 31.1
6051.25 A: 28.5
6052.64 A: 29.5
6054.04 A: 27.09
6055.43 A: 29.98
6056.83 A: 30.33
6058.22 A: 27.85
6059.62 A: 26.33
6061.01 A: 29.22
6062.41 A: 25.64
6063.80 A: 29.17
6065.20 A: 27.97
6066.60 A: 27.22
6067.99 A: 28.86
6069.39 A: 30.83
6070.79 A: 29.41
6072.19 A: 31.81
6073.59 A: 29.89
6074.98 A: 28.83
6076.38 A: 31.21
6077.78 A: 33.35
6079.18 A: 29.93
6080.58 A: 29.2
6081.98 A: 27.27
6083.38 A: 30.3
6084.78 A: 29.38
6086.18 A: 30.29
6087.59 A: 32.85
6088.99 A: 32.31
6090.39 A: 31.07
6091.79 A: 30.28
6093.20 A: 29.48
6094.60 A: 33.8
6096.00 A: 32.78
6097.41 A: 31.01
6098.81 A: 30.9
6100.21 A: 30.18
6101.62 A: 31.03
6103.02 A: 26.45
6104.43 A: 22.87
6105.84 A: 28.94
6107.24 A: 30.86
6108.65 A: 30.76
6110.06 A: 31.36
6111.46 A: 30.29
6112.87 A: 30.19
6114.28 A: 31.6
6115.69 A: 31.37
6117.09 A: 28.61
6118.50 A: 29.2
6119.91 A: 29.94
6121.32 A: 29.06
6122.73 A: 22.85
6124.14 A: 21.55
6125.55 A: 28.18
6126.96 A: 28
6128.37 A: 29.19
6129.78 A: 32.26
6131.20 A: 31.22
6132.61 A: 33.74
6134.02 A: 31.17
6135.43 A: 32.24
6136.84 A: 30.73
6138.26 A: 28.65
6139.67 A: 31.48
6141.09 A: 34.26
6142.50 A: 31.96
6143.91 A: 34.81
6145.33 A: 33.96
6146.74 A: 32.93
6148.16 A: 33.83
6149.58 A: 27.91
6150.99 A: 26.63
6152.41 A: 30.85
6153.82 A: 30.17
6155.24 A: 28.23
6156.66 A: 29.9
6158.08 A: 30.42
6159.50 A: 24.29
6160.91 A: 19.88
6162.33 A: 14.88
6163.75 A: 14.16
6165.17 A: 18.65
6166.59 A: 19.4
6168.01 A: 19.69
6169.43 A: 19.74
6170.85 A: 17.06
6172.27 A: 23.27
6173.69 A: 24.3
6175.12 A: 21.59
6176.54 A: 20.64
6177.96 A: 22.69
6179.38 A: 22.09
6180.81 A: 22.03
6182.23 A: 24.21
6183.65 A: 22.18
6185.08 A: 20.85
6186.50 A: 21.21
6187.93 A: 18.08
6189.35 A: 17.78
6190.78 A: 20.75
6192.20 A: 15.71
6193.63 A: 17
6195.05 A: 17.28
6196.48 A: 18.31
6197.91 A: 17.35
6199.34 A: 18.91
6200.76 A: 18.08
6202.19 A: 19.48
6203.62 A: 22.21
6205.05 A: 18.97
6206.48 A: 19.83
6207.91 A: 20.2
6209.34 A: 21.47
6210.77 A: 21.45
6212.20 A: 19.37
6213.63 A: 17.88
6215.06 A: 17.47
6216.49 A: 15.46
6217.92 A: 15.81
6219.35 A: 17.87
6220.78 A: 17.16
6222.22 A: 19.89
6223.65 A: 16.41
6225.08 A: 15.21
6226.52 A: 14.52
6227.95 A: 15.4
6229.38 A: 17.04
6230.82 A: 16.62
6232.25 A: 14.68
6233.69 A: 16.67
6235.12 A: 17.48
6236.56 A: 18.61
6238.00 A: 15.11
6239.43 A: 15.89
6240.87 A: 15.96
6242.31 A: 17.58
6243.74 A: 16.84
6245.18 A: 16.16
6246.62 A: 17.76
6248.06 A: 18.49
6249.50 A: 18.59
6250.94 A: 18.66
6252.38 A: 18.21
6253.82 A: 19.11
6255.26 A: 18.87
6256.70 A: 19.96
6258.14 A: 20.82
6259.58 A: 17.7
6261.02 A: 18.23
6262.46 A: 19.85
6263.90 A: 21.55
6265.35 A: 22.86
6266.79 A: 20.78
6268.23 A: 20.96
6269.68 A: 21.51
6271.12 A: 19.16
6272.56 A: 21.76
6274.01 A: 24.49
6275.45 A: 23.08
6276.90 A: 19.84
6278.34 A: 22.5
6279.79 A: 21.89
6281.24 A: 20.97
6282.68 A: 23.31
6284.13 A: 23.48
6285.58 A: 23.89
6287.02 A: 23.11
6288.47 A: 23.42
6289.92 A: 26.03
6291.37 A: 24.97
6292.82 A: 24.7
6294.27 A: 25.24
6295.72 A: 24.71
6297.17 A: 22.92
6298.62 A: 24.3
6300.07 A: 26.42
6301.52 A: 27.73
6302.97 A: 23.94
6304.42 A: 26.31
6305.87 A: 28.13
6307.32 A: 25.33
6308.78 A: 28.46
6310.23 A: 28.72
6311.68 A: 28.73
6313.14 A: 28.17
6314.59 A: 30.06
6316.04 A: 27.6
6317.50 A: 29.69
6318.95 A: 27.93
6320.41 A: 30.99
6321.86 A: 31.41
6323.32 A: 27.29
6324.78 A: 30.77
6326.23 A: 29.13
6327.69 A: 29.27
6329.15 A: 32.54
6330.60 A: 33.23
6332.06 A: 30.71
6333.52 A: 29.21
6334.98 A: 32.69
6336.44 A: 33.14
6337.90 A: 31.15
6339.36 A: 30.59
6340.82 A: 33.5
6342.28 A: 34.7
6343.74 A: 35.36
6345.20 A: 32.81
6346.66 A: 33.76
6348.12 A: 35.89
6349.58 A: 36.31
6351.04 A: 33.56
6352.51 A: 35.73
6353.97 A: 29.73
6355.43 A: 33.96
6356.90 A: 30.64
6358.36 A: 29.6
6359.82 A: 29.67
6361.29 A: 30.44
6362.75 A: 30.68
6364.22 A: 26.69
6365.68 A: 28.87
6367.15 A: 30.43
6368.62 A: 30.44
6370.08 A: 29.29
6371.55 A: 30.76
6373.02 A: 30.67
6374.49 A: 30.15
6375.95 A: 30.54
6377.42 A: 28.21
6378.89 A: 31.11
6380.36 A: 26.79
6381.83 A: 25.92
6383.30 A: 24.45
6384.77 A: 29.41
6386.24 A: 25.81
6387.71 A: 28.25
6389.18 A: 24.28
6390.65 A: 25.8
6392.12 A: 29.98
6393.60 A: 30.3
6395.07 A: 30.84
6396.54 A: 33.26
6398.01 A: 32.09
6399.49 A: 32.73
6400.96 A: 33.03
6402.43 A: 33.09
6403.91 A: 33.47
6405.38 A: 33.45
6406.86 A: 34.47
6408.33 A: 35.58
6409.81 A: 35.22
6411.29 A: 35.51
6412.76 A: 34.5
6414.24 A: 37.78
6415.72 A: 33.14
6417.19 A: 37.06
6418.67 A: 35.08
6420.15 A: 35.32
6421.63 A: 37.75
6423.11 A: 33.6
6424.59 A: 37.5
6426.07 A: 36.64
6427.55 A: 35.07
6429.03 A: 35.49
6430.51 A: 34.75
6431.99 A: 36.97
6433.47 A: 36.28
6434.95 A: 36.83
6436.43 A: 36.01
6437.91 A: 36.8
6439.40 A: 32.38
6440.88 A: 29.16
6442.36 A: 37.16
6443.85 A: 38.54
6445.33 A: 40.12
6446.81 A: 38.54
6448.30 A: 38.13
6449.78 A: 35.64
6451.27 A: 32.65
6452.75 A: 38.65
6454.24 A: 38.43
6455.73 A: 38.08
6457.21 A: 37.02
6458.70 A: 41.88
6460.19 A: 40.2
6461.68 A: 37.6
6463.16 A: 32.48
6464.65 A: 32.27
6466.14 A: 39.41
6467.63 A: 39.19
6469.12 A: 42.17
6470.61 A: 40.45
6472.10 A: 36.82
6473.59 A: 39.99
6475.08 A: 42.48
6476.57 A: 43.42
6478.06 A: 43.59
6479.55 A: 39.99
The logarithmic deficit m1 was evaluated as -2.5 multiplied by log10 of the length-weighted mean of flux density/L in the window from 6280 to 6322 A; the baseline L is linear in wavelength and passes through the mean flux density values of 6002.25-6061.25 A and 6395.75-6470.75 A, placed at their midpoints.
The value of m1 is 0.26 mag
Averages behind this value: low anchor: 27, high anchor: 36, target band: 26.1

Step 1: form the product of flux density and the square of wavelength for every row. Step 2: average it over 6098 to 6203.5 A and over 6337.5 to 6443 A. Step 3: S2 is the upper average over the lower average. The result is 1.4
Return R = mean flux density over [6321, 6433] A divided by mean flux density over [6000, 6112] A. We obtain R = 1.13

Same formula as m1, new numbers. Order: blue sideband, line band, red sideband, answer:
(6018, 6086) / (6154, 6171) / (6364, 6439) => 0.333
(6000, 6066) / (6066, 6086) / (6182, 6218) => -0.195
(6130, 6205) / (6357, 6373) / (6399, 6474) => 0.114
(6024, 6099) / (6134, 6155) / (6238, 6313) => -0.191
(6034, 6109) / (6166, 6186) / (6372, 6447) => 0.381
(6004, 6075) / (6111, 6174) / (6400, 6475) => 0.080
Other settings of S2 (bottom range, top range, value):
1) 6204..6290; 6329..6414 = 1.70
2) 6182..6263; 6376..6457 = 1.97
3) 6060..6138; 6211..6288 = 0.67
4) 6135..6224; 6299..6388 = 1.41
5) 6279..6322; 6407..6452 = 1.43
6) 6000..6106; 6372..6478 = 1.39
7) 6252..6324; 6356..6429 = 1.36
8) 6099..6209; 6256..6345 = 1.08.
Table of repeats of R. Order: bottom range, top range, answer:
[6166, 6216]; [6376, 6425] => 1.60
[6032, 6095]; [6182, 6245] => 0.62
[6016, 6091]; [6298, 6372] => 1.07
